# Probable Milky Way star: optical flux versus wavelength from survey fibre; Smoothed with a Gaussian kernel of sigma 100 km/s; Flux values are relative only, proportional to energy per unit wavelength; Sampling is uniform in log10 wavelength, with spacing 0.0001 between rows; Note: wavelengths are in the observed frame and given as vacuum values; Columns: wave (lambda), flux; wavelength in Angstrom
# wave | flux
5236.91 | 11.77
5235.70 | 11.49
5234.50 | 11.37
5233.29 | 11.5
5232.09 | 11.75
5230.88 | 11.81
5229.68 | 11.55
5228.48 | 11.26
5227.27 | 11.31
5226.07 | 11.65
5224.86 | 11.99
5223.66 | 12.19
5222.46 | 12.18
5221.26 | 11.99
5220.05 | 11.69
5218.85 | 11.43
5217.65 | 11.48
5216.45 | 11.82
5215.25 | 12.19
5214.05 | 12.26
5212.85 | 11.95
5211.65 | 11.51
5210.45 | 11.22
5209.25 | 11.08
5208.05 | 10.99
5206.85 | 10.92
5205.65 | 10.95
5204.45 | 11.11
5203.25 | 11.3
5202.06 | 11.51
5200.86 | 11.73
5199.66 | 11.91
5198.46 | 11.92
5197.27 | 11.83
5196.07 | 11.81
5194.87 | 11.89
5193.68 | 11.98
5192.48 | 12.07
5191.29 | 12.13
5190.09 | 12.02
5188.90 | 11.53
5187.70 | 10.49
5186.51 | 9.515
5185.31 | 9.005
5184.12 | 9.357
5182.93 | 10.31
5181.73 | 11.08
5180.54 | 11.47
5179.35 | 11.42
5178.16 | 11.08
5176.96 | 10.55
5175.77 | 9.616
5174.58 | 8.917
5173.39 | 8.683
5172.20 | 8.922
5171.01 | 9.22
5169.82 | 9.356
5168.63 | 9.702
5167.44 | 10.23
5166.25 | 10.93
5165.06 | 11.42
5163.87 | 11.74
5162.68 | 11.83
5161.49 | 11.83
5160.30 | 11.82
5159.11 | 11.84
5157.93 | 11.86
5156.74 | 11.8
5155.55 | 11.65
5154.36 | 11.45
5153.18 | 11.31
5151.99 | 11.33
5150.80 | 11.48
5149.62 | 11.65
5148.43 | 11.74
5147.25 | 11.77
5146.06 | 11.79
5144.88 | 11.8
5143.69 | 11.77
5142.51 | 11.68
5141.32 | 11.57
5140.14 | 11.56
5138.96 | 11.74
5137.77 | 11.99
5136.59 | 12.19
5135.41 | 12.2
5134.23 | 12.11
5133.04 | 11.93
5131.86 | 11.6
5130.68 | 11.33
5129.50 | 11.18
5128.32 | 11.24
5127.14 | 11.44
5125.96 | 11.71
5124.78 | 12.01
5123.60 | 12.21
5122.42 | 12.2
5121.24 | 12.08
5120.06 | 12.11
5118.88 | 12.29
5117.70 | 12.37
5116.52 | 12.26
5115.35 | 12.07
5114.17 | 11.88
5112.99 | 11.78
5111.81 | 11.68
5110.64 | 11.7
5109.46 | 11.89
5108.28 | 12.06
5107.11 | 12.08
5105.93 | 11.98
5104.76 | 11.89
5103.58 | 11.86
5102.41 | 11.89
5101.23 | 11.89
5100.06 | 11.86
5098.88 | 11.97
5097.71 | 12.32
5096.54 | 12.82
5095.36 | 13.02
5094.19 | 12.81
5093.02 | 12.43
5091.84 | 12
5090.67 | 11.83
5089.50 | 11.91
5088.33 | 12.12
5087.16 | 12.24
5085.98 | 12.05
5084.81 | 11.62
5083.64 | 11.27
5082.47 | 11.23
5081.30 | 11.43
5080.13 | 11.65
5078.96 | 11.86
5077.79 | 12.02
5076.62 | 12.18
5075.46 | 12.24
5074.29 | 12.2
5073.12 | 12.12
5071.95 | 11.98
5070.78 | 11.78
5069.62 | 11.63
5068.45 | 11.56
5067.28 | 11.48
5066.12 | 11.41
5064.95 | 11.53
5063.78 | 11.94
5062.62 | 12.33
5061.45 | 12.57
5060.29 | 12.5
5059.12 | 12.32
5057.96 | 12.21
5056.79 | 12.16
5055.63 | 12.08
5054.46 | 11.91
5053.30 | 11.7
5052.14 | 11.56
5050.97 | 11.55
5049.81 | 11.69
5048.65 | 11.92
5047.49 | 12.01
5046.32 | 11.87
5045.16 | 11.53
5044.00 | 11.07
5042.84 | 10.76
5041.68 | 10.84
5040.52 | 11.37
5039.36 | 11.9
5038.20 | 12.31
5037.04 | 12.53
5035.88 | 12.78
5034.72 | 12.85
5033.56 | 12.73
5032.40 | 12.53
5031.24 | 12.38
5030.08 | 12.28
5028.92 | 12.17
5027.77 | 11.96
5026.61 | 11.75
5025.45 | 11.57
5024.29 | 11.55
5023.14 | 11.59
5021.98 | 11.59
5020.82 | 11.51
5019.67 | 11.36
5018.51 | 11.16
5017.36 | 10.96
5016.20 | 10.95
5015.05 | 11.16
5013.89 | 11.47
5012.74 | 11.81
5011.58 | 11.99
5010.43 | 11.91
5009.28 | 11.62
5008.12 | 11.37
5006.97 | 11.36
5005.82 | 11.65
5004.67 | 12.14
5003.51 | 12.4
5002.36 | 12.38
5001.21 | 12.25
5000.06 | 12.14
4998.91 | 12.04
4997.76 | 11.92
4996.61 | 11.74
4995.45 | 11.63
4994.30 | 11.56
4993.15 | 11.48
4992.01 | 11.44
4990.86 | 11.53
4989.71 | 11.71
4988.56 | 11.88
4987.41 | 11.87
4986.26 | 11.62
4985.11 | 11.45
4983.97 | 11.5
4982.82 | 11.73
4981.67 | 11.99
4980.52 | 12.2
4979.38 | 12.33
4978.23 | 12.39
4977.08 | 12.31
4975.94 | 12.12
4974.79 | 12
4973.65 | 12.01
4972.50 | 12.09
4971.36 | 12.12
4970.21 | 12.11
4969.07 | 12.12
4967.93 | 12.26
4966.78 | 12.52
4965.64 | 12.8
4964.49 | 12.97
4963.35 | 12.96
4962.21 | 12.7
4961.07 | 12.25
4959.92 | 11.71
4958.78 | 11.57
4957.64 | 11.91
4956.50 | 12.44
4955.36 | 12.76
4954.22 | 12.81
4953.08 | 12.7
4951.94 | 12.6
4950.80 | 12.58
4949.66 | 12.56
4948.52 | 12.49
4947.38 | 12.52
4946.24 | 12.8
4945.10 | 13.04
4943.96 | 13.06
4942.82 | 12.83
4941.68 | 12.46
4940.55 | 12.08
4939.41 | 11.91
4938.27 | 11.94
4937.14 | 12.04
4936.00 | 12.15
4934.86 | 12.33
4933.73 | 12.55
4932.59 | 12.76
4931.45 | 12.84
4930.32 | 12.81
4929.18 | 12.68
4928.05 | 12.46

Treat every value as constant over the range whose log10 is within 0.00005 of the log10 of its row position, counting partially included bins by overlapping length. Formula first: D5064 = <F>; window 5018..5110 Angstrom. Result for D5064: 11.9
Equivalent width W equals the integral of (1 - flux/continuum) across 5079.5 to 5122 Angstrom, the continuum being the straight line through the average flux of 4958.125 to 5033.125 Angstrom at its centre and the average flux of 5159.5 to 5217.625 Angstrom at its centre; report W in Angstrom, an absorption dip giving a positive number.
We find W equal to -2.2 Angstrom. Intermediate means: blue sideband 11.9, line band 12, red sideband 11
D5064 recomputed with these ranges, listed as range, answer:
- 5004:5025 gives 11.5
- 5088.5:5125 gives 12.1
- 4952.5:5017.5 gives 12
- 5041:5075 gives 11.8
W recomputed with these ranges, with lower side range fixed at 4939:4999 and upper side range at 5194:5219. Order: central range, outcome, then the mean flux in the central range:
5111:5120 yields -0.18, 12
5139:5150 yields 0.03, 11.7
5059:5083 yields 0.06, 11.9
